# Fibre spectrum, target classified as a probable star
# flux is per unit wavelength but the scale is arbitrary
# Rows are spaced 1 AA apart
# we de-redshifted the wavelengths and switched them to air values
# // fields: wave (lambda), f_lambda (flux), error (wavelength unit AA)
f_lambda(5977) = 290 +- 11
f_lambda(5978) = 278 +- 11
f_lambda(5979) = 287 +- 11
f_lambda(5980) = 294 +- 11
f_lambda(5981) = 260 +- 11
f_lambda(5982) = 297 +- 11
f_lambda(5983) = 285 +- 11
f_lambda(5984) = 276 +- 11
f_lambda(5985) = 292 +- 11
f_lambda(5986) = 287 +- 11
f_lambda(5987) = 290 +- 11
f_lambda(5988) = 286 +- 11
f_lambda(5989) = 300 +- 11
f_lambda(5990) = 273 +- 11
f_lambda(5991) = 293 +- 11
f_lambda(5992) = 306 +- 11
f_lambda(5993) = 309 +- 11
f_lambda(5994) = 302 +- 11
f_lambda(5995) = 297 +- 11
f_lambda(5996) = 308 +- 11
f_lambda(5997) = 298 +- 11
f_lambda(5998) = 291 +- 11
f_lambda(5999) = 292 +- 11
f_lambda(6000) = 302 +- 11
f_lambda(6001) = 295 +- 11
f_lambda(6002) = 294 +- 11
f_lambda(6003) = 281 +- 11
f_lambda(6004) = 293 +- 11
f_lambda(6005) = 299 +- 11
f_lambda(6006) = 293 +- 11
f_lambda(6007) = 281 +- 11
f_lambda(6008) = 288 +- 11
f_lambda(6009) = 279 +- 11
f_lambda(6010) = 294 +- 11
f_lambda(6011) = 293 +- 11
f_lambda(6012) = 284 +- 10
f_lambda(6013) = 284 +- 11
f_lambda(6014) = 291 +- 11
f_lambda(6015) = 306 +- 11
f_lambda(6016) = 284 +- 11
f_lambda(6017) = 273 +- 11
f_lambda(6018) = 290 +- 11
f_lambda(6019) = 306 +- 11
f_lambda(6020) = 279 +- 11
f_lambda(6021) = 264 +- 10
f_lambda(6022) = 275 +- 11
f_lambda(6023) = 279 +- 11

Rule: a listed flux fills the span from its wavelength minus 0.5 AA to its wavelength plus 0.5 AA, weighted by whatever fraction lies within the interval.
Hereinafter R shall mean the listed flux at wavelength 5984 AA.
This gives 276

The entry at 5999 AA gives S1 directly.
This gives 292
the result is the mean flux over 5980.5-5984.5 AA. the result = 280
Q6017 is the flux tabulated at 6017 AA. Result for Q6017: 273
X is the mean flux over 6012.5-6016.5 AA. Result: 291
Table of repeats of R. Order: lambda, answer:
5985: 292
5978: 278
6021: 264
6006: 293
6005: 299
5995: 297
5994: 302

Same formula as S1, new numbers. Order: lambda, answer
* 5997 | 298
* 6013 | 284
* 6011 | 293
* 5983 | 285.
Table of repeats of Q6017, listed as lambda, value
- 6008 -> 288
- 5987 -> 290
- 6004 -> 293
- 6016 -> 284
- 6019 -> 306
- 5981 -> 260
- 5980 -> 294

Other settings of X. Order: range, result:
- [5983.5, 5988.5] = 286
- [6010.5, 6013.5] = 287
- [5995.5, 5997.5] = 303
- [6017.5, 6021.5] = 285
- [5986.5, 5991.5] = 288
